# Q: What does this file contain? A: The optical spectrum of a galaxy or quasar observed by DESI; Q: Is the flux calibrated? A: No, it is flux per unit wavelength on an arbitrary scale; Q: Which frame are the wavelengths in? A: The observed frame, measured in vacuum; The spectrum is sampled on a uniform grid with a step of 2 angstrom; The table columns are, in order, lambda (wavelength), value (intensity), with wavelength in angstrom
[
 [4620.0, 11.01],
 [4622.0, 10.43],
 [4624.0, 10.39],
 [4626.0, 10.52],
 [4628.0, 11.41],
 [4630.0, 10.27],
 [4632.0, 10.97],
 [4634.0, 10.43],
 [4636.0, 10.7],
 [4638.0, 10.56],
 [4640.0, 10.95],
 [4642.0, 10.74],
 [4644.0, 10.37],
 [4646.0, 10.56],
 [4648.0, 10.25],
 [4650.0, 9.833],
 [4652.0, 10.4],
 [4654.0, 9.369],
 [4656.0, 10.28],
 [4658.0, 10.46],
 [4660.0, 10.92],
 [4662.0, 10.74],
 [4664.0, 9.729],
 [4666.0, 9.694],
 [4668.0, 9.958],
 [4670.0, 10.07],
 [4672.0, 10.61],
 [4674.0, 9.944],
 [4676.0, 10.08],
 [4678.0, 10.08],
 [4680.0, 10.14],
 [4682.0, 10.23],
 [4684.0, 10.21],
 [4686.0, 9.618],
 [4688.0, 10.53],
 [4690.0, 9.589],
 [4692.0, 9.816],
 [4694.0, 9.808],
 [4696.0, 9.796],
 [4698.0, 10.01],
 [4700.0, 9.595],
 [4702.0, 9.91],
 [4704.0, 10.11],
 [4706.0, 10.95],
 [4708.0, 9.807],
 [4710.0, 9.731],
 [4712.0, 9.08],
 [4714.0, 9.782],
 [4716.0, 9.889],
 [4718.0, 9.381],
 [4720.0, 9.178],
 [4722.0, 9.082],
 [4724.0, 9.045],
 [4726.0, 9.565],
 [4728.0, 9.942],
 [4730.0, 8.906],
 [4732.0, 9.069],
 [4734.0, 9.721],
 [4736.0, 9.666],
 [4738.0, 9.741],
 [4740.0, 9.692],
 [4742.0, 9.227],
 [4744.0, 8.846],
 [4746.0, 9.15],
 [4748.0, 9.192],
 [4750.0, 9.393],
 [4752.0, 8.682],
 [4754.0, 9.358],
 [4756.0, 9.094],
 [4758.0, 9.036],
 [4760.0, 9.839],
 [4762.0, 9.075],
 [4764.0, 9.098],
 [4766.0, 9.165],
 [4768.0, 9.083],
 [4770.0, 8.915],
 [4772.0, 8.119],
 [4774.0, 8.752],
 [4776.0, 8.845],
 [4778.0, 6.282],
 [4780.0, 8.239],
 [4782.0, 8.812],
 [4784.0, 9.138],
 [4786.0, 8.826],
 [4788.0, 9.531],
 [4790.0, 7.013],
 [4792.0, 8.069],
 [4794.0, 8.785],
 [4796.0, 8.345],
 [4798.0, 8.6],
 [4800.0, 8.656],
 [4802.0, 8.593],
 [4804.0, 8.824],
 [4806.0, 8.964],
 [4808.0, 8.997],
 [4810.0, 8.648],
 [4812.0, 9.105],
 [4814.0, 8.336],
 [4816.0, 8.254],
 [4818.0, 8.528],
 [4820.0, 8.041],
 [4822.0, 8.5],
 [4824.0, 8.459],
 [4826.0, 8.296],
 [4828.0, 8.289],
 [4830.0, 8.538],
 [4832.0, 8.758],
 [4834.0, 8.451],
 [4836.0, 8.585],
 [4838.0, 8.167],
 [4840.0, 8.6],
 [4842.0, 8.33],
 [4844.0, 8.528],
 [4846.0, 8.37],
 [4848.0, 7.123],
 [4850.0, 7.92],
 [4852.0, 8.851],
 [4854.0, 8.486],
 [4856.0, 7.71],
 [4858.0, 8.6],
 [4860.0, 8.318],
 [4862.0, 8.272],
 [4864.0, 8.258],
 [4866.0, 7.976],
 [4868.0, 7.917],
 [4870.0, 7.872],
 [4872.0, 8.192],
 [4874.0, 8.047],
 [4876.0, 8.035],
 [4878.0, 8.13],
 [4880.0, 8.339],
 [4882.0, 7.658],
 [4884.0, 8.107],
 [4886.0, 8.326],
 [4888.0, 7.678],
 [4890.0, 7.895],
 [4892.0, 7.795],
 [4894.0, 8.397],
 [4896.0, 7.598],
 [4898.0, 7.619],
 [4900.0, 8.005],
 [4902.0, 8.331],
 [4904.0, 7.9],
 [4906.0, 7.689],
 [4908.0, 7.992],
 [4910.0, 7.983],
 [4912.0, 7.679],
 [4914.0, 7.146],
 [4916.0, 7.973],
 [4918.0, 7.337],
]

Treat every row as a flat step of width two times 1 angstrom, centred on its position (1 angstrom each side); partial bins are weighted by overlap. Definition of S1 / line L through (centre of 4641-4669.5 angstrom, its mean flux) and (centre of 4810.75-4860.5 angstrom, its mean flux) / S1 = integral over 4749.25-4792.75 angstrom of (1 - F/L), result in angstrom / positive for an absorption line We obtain 1.4 angstrom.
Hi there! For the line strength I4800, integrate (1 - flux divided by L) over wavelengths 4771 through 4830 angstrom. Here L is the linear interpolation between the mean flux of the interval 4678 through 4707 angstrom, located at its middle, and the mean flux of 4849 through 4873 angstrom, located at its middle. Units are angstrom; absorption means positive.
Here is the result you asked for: 2.47 angstrom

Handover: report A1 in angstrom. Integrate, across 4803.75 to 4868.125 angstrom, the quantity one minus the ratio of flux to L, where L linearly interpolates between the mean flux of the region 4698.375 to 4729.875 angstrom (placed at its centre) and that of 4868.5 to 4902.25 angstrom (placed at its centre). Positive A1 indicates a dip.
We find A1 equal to 0.6 angstrom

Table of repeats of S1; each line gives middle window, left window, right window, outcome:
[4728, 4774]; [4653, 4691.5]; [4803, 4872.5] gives 0.5 angstrom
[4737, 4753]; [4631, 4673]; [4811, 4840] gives 0.2 angstrom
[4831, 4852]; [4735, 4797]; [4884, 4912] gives 0.1 angstrom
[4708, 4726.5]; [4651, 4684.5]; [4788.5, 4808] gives 0.2 angstrom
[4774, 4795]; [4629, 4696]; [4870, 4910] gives 1.5 angstrom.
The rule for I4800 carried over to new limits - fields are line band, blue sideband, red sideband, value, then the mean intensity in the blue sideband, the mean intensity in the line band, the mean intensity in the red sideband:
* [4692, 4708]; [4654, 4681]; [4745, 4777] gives -0.35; 10.2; 10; 9.05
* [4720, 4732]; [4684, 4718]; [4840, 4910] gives 0.42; 9.87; 9.28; 8.07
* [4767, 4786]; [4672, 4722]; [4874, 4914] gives 1.28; 9.88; 8.48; 7.94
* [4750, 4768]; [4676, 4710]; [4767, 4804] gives -0.51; 10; 9.18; 8.49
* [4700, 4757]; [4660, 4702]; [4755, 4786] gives -0.68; 10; 9.47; 8.77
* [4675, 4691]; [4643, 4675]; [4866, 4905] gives -0.15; 10.2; 10.1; 7.99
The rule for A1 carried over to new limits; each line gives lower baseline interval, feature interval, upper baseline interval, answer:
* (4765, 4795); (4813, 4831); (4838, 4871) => -0.1 angstrom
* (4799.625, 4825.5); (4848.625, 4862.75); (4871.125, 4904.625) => 0.0 angstrom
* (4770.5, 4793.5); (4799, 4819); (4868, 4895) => -1.0 angstrom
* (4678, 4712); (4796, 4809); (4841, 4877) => 0.1 angstrom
